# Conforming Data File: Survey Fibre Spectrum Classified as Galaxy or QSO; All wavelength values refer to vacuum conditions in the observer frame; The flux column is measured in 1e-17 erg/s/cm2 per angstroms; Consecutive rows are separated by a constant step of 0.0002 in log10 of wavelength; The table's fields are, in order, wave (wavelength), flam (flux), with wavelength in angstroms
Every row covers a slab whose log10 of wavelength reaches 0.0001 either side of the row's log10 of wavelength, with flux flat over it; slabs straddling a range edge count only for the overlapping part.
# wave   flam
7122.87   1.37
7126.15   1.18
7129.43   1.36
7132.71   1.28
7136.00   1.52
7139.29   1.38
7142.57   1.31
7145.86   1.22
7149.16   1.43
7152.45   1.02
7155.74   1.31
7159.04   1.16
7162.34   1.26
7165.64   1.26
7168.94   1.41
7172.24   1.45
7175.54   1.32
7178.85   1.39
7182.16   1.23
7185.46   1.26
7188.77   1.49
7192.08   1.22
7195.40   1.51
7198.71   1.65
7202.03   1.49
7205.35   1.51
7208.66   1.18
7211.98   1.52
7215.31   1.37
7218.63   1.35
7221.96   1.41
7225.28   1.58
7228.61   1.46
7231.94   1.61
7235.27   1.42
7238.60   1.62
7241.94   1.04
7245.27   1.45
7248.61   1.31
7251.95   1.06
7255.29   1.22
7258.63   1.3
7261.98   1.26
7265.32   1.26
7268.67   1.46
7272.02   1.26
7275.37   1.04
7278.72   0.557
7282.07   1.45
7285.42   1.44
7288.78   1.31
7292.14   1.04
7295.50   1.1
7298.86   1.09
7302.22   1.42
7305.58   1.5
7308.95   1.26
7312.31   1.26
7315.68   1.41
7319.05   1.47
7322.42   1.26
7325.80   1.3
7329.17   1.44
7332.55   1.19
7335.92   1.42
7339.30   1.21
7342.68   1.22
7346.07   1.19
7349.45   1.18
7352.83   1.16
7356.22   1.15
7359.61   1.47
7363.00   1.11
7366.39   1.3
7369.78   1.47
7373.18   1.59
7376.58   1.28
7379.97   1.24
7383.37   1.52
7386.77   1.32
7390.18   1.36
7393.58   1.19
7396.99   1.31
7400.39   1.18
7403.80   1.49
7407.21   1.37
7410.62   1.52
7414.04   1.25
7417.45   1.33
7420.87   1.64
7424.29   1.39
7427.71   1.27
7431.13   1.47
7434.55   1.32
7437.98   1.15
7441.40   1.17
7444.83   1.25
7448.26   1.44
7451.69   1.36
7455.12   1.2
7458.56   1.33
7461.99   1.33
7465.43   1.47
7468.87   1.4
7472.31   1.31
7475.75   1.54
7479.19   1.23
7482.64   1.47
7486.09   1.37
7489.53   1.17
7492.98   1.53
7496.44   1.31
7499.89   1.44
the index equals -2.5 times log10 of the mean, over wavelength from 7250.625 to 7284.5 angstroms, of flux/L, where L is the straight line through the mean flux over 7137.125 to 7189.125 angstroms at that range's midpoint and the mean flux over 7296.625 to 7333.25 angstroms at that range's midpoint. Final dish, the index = 0.11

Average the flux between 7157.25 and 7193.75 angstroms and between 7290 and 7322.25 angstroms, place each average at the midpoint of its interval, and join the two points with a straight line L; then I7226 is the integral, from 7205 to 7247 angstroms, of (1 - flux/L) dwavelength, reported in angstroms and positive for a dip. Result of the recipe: -3.9 angstroms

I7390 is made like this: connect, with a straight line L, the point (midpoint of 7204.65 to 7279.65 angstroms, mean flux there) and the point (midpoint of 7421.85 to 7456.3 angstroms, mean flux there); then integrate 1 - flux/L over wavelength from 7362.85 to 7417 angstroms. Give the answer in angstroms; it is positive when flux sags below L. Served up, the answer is -1.5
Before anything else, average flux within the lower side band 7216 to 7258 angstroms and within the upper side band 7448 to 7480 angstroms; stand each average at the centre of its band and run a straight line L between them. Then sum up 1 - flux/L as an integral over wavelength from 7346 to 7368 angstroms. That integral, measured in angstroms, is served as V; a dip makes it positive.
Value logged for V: 2.3 angstroms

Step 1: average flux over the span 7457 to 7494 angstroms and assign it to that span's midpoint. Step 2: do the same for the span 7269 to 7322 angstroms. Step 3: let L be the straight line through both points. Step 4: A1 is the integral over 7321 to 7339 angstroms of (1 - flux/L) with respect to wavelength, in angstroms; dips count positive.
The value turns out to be -0.6 angstroms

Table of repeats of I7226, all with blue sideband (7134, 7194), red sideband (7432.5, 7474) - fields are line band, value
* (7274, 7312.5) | 3.2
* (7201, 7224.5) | -1.7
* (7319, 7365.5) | 1.8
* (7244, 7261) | 0.6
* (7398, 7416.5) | -0.7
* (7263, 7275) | 0.2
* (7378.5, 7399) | -0.1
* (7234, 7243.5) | -0.3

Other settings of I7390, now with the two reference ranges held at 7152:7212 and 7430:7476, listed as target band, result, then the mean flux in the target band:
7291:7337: 1.47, 1.3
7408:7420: -0.47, 1.39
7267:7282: 2.52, 1.12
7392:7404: 0.59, 1.27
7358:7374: -0.47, 1.38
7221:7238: -2.01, 1.51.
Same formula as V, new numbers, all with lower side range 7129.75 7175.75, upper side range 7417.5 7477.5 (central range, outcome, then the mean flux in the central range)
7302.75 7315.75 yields -0.22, 1.36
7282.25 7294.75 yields 0.54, 1.27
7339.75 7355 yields 1.72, 1.19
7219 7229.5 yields -1.17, 1.47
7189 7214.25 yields -2.36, 1.44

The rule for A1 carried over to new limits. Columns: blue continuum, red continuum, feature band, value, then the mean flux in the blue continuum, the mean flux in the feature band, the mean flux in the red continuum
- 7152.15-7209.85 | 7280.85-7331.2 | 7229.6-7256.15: -0.3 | 1.35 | 1.35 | 1.31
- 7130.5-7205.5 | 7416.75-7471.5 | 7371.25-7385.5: -0.6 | 1.35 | 1.41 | 1.34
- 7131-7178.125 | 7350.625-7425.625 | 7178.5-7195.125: -0.2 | 1.31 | 1.33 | 1.35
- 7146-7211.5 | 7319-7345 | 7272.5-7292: 2.4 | 1.35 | 1.16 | 1.3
